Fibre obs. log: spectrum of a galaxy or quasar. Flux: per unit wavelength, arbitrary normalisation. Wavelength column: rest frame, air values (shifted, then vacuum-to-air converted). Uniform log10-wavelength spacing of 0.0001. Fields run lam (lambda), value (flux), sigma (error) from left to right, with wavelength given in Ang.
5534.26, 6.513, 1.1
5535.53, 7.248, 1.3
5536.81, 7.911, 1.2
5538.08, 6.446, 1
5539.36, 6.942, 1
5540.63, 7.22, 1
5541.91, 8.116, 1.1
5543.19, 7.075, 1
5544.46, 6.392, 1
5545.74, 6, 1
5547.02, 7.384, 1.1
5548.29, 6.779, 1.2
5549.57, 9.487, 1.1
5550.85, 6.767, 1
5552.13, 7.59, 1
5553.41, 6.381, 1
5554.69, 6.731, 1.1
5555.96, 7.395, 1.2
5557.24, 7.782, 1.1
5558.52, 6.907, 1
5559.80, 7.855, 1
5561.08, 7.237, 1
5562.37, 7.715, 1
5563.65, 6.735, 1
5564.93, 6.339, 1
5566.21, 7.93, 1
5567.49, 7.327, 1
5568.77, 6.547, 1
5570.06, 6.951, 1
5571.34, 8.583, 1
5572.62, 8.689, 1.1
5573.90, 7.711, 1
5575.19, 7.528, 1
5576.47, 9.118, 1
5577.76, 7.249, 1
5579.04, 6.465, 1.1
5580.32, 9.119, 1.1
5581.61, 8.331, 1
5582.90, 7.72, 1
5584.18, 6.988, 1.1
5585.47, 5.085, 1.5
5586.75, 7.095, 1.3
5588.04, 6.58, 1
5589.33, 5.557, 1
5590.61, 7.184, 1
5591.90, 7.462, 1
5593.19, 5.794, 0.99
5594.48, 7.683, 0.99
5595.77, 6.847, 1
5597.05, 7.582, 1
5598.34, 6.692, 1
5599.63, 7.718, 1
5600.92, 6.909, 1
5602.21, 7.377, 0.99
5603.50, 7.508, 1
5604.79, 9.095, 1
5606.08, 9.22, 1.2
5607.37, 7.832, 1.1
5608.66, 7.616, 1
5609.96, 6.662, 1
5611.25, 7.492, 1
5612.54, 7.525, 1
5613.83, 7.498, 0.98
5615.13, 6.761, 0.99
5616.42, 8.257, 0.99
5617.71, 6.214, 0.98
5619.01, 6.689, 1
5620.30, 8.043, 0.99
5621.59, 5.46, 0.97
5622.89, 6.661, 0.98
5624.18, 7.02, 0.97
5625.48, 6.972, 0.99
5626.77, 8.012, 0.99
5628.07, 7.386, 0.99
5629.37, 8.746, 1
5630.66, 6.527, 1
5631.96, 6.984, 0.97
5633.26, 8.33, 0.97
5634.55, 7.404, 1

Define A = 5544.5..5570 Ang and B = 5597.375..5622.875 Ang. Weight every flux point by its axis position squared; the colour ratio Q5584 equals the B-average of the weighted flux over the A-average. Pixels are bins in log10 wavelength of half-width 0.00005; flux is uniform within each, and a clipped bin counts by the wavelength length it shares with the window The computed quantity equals 1.05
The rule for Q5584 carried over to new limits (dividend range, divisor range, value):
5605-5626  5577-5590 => 1.05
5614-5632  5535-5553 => 1.02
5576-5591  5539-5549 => 1.04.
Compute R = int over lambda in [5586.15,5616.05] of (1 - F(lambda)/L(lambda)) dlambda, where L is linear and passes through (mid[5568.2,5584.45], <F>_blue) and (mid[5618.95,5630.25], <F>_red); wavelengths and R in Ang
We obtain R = 0.8 Ang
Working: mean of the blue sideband 7.79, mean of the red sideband 7.24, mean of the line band 7.3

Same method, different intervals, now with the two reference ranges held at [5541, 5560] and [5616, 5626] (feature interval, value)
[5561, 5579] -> -0.98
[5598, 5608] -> -1.23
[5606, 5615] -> -0.79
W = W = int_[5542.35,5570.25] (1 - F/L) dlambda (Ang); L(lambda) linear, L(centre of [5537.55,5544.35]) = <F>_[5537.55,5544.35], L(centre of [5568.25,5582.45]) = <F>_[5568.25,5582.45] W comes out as 1.0 Ang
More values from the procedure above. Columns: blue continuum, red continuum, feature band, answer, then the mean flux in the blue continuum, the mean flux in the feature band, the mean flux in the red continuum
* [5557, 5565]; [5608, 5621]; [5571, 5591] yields -0.5 Ang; 7.25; 7.43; 7.27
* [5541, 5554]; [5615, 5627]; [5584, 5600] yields 0.7 Ang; 7.2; 6.77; 6.99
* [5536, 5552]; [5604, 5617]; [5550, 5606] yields 1.4 Ang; 7.22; 7.33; 7.79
